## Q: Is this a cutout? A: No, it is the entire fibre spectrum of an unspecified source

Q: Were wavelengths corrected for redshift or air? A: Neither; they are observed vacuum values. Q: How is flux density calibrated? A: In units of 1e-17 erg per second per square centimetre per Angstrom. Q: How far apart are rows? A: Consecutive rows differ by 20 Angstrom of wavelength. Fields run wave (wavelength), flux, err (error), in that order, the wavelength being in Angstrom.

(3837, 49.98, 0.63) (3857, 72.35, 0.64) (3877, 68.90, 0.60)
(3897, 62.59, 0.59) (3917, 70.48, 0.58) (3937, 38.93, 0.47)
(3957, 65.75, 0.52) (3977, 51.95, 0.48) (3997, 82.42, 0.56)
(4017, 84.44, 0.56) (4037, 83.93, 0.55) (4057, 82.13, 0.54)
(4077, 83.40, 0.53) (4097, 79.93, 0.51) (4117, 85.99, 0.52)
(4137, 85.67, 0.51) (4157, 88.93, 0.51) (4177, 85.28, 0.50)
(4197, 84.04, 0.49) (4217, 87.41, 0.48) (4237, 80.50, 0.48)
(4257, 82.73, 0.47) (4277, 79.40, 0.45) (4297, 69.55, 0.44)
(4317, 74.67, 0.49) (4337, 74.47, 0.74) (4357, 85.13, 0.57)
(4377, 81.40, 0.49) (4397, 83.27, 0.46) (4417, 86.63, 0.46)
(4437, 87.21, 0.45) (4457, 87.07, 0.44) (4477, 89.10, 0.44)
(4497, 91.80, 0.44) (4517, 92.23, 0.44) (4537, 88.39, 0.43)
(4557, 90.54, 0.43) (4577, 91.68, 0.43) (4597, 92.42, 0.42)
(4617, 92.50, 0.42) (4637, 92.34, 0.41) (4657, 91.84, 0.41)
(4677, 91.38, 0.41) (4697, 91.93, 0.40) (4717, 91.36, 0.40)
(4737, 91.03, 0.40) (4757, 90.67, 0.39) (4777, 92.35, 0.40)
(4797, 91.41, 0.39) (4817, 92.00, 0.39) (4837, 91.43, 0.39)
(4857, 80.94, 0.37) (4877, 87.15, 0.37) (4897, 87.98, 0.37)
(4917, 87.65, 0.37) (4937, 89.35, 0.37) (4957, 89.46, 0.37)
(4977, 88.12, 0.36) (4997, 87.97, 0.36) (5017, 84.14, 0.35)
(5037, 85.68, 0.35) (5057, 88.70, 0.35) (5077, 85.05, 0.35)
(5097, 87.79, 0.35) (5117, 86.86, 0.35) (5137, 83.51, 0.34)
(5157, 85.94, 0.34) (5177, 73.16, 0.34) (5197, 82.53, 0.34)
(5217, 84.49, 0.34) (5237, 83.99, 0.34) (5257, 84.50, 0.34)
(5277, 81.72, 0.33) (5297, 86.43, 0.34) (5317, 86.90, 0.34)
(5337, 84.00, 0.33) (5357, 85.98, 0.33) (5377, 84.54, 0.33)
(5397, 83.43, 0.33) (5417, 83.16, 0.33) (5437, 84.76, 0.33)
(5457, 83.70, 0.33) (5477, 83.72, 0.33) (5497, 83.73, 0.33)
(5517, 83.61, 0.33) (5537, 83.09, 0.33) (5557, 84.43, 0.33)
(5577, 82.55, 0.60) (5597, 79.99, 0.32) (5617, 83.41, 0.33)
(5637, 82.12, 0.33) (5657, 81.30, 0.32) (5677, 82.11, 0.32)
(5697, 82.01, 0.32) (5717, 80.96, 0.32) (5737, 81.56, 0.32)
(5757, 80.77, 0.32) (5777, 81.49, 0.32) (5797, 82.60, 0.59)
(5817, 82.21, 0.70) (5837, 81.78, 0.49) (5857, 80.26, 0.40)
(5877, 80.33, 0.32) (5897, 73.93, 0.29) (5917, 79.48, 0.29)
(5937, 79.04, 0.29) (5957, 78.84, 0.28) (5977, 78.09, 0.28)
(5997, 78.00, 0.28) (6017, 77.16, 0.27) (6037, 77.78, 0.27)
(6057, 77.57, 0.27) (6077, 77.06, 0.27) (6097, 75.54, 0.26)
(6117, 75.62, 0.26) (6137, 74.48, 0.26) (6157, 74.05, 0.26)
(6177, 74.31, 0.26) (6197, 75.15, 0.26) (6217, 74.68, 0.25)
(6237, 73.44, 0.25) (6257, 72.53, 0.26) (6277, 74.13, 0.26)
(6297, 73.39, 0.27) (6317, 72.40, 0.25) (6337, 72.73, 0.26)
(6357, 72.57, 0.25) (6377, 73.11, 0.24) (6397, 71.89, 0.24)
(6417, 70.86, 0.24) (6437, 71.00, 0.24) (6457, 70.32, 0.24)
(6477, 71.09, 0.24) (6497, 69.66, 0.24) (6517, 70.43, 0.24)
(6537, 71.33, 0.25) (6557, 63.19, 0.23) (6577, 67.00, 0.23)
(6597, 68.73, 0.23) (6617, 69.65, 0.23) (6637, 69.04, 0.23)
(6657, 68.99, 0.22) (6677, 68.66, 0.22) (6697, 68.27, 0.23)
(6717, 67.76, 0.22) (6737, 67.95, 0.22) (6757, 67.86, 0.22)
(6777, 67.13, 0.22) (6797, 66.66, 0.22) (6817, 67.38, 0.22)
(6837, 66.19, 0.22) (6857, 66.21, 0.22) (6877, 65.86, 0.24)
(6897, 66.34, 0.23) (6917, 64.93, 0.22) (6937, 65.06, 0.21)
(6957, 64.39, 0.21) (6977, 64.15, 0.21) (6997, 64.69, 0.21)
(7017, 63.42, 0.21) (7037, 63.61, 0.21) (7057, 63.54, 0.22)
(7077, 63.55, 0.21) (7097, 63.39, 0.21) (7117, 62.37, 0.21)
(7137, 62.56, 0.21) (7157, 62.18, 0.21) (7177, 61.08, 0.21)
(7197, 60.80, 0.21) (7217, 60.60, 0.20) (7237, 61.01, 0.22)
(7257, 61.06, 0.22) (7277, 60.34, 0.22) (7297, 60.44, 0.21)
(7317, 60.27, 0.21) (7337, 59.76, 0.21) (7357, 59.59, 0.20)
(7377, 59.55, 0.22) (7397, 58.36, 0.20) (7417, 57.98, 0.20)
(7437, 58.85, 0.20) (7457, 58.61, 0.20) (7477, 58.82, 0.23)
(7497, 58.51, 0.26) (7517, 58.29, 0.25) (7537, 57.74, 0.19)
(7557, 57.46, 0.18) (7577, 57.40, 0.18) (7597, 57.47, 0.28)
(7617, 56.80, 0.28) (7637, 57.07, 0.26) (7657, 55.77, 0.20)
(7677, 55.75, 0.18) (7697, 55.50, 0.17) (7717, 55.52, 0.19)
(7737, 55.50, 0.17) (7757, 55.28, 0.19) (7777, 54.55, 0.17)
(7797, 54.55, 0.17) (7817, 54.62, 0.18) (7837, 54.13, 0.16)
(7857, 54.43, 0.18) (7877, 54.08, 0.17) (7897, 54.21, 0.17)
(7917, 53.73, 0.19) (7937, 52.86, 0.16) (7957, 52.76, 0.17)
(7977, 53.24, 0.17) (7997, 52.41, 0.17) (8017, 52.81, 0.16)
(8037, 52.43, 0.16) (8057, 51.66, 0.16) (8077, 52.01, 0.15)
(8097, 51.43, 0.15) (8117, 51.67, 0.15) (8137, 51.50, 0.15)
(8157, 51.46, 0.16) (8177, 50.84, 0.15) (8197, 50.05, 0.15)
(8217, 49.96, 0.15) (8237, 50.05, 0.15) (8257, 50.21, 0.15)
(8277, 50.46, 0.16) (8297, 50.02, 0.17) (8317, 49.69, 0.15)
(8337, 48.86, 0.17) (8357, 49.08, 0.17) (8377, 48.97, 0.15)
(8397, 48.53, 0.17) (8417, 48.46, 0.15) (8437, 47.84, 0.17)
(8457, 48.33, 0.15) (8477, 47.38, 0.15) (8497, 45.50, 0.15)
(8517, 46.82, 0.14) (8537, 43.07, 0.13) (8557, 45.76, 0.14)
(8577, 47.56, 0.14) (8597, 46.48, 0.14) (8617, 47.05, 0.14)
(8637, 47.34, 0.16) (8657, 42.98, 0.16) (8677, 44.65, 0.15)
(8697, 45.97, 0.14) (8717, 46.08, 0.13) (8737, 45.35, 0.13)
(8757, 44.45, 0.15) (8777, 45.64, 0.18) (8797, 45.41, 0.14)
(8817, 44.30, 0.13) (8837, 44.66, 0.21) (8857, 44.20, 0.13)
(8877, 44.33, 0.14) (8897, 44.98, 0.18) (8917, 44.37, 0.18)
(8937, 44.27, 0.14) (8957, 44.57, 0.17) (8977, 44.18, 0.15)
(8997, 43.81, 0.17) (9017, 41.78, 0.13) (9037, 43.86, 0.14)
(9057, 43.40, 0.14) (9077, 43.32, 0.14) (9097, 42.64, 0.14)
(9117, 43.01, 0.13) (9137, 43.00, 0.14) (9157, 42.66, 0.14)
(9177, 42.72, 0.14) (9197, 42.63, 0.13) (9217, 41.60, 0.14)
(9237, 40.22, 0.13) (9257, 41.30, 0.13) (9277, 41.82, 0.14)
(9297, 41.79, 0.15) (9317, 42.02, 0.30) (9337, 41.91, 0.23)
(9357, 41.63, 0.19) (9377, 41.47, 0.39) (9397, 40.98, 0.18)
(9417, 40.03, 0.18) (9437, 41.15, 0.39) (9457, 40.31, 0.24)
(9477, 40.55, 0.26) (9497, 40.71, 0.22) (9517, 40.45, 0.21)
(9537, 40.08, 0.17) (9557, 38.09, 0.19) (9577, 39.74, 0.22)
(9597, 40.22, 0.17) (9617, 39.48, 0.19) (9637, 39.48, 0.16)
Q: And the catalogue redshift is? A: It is 0.00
